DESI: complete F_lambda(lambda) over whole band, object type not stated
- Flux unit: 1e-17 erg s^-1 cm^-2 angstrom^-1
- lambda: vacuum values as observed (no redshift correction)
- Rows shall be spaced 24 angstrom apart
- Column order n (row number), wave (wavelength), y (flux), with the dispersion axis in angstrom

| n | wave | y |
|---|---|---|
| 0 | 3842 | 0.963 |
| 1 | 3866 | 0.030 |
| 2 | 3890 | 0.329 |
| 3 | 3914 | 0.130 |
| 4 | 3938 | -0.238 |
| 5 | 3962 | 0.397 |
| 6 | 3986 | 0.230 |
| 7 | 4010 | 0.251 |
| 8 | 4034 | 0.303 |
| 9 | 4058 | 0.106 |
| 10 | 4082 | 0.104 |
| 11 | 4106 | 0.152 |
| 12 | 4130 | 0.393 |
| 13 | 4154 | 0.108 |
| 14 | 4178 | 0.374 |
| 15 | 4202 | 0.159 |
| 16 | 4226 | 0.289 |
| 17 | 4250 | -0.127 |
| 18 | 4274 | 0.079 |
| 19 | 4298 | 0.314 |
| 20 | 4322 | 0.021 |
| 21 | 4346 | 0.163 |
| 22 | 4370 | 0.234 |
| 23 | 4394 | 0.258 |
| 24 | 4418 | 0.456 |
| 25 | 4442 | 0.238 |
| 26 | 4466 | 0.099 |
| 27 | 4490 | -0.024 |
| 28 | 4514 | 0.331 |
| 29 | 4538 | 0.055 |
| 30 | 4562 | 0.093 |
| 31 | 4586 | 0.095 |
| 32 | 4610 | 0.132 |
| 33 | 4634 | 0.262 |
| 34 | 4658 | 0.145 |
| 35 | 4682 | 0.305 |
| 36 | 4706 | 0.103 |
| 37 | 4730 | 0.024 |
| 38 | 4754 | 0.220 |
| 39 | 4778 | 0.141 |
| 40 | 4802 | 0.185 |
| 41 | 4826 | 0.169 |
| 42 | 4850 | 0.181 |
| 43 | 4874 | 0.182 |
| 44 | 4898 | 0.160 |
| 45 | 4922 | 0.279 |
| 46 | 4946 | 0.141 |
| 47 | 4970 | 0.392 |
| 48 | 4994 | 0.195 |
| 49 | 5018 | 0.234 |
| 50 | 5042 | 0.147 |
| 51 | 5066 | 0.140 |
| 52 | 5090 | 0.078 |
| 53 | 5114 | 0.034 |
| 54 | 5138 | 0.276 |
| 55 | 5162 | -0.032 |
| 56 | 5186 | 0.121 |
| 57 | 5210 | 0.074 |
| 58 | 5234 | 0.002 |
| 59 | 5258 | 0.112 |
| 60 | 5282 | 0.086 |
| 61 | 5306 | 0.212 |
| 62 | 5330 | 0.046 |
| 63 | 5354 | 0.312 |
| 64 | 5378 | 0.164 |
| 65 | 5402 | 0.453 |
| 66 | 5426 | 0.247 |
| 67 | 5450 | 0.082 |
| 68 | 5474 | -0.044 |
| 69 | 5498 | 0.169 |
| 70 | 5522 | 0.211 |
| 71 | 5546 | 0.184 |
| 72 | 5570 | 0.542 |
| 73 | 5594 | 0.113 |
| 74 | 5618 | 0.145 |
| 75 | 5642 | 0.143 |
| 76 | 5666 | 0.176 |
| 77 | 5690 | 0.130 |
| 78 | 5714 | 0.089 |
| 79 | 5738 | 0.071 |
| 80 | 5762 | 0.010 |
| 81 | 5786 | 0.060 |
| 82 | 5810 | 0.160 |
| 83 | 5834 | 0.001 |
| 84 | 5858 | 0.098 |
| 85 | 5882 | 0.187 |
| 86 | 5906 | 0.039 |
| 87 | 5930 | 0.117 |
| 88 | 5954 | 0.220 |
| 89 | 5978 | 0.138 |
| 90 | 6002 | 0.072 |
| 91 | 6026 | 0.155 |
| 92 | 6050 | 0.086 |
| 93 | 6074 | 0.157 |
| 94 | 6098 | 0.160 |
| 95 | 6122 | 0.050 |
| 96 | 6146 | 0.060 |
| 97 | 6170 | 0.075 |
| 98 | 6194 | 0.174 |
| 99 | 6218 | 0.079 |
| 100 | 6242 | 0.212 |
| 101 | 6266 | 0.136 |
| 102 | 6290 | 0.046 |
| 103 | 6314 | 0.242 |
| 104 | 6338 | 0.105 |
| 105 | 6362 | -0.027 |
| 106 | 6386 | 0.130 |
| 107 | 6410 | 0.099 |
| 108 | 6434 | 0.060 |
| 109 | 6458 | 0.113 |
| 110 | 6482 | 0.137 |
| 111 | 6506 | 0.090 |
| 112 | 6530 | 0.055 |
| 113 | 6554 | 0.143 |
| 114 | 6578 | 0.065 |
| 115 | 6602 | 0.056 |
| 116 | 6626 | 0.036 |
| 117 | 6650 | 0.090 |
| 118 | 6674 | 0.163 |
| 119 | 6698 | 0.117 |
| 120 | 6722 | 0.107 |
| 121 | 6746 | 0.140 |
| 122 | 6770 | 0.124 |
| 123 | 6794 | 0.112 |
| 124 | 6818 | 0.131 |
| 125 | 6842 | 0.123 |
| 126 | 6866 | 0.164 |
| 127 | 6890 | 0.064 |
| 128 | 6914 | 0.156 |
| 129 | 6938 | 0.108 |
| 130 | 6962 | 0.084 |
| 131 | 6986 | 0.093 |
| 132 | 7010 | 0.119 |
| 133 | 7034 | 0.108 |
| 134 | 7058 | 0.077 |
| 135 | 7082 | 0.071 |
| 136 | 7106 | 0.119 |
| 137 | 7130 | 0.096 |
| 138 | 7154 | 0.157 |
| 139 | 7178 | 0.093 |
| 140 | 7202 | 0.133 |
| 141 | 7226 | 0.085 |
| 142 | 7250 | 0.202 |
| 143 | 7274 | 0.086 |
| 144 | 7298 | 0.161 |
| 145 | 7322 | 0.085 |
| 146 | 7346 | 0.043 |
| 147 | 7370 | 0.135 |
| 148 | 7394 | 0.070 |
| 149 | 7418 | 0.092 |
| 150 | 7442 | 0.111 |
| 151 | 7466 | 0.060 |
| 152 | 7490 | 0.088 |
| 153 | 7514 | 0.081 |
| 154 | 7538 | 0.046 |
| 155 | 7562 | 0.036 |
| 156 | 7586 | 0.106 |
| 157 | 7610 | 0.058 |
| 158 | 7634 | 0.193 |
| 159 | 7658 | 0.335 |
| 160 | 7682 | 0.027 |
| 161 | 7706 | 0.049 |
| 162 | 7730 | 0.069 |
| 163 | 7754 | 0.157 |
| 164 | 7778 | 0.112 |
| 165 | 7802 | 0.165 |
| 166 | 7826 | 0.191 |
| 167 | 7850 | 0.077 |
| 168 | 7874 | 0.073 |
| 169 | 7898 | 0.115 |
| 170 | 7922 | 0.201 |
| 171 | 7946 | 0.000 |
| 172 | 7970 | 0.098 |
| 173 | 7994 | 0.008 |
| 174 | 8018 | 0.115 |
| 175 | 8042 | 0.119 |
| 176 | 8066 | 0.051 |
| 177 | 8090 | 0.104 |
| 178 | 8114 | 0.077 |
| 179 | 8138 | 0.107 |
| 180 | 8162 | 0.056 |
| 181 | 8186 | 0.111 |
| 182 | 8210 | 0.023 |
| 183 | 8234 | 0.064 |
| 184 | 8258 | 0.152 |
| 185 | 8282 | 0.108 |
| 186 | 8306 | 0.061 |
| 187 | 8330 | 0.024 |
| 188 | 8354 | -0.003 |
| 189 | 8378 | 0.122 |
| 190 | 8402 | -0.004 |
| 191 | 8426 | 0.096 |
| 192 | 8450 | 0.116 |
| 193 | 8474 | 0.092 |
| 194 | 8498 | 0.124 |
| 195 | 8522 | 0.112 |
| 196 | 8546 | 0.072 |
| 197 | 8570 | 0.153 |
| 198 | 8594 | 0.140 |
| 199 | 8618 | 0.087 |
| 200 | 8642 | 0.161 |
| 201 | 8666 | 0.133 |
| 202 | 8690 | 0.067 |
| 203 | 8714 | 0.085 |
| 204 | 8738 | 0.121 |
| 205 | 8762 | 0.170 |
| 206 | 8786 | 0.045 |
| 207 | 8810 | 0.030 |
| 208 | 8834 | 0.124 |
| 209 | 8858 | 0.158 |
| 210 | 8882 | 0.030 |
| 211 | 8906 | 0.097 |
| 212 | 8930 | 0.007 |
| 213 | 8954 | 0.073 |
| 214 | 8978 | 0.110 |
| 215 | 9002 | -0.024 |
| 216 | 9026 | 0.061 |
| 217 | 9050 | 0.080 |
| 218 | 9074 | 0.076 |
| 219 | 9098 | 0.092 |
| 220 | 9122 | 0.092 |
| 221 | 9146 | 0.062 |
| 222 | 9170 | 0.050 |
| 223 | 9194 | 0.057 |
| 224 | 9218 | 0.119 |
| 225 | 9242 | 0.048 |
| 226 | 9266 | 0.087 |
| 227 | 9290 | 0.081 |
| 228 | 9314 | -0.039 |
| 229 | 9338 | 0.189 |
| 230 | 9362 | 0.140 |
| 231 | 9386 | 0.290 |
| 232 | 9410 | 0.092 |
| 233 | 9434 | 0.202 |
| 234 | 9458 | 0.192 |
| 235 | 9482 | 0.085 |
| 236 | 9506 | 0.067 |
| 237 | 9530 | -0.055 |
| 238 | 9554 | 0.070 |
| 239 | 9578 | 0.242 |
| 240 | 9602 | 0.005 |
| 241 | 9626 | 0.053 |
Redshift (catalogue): 1.05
